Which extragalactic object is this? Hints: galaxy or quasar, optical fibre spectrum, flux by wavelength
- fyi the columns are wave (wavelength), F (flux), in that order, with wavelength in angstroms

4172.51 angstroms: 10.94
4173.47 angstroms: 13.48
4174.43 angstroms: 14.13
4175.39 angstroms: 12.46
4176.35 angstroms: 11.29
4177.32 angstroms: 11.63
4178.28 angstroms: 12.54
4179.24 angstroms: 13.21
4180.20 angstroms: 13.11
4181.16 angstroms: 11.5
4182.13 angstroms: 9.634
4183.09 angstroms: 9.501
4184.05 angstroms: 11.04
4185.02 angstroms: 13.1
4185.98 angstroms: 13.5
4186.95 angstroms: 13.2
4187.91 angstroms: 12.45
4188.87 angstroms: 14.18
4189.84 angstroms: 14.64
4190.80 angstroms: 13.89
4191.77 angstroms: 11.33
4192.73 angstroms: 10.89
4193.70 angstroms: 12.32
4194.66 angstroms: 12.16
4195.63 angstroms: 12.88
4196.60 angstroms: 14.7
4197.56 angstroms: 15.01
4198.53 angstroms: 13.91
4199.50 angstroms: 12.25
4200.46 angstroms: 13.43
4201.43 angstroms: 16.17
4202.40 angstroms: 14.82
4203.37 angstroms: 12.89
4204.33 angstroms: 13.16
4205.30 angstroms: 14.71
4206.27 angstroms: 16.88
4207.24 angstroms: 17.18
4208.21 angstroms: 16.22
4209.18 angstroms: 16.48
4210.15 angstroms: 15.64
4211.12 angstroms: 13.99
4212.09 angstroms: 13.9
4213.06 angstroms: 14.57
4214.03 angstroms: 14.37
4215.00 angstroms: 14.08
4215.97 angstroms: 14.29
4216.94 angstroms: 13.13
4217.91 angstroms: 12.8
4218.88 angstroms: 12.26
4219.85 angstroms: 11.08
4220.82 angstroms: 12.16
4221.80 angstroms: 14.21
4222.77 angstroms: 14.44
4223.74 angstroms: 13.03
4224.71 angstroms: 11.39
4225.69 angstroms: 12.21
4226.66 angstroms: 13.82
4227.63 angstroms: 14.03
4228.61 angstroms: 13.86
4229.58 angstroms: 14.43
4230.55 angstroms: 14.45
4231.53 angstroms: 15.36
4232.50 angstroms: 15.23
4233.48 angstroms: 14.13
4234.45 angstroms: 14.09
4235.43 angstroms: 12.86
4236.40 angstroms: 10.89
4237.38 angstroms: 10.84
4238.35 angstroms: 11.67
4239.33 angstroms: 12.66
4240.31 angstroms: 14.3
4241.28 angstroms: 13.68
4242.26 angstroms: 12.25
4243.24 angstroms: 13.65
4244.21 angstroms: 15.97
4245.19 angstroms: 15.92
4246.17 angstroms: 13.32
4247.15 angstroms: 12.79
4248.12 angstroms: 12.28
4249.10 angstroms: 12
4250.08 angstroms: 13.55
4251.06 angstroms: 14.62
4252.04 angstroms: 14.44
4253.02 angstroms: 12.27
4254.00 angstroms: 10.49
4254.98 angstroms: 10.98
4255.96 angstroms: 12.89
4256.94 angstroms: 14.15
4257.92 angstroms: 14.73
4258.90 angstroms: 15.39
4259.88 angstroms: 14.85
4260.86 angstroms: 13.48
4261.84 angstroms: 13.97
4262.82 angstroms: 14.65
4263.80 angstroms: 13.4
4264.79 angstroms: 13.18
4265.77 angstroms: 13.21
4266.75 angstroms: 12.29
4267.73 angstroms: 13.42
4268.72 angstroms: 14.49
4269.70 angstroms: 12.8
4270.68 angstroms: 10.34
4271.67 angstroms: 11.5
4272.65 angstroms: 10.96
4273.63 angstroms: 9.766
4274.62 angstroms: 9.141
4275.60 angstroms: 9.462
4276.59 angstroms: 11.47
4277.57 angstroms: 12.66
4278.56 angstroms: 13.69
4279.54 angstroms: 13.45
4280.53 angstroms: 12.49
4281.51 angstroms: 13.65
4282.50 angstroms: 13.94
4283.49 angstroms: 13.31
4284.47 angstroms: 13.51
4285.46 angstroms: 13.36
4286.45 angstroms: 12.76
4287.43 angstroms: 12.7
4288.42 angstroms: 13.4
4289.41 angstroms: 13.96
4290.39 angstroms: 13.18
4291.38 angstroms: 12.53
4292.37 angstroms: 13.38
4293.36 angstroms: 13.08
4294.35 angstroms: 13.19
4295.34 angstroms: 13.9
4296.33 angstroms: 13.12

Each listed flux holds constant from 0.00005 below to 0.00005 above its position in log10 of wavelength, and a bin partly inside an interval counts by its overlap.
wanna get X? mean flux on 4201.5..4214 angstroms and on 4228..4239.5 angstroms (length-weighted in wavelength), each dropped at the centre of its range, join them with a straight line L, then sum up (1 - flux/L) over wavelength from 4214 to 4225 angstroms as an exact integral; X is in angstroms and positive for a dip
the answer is 0.9 angstroms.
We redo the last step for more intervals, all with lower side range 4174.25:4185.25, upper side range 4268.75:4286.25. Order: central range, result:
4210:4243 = -3.9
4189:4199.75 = -1.1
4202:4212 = -2.7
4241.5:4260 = -2.2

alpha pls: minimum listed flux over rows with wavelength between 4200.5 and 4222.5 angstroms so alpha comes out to 11.08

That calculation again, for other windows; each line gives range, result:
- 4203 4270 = 10.49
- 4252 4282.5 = 9.141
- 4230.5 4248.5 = 10.84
